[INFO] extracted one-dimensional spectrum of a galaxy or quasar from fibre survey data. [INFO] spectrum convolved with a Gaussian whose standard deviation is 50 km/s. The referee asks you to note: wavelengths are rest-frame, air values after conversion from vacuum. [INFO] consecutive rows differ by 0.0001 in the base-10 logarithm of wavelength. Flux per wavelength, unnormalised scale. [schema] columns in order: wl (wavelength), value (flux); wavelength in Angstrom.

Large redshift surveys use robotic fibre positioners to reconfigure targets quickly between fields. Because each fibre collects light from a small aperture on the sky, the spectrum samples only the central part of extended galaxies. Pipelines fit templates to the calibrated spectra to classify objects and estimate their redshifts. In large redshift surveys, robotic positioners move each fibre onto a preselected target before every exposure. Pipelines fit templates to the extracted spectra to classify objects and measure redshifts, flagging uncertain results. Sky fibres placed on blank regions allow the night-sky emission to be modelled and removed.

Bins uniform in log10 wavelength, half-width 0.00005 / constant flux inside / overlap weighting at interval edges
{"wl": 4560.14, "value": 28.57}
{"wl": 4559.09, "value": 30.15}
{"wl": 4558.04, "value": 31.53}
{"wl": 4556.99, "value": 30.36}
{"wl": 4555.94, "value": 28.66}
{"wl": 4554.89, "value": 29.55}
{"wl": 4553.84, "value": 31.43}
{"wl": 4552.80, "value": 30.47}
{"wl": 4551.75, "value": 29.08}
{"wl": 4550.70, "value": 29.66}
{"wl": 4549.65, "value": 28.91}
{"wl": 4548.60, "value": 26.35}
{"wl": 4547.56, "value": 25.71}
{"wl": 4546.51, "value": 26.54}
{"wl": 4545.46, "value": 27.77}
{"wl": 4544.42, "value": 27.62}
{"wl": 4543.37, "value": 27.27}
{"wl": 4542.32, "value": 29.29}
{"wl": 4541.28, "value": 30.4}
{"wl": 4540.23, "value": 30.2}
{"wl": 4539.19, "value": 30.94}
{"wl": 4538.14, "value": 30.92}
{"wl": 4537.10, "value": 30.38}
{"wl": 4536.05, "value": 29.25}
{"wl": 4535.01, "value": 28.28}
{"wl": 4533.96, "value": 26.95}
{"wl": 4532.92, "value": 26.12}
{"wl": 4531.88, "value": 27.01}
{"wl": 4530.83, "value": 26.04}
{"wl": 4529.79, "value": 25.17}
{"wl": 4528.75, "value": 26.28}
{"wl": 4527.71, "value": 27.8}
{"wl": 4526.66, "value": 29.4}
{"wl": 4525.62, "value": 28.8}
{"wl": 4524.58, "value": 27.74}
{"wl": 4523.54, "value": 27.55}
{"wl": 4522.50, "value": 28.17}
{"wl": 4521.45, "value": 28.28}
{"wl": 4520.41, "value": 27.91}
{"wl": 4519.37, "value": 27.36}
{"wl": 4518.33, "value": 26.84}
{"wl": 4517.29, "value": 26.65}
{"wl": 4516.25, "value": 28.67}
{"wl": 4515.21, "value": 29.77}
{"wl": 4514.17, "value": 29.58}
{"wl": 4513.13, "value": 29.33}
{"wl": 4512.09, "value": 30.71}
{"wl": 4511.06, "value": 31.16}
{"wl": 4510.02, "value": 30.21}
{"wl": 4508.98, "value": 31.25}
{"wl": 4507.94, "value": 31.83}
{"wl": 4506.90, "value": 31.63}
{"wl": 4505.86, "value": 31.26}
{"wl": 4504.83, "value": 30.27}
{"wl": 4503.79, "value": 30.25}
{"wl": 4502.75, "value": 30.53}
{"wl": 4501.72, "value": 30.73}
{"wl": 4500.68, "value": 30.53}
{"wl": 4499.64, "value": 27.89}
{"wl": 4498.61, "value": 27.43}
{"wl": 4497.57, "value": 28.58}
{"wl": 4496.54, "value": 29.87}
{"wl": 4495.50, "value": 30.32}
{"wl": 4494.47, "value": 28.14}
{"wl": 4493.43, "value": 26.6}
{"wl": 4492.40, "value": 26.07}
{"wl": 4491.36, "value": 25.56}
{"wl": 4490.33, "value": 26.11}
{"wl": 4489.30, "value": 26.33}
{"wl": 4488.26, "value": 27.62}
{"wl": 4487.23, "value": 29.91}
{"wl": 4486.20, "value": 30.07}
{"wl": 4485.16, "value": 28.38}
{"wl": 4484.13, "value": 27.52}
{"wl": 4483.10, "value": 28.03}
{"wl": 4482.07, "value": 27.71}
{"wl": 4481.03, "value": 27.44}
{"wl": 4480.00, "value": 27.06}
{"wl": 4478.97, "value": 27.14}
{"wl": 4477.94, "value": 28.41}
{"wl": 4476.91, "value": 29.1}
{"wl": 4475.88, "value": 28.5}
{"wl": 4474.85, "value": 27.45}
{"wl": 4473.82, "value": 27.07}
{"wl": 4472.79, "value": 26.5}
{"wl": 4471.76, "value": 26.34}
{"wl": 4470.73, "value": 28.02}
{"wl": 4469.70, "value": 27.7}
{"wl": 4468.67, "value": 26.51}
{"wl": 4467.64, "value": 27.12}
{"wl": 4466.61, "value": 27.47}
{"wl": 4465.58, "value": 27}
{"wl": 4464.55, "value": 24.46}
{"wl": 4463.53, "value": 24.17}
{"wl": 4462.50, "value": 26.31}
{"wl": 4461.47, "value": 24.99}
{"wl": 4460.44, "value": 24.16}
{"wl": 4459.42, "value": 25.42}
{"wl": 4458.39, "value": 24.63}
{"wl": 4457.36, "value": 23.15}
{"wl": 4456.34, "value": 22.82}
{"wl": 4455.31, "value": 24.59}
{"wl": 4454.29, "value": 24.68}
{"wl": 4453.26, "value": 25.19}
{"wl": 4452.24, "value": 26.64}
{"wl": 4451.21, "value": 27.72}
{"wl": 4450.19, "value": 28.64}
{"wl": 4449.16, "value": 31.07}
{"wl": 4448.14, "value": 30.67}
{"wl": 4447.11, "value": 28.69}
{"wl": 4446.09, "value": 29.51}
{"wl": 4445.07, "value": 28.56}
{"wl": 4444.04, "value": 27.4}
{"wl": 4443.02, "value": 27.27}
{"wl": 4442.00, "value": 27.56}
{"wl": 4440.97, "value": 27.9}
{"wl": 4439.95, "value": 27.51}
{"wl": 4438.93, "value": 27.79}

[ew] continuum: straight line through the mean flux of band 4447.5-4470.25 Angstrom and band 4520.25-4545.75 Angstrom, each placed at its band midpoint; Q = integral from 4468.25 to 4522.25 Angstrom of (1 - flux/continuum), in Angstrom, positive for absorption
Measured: -2.72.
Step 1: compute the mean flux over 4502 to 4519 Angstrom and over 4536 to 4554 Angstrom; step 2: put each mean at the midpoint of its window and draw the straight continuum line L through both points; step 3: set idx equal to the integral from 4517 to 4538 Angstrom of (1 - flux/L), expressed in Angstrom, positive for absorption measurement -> 1.29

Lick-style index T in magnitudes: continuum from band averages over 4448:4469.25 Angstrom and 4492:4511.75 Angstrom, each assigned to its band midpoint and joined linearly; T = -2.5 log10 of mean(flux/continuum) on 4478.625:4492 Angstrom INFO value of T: 0.03 mag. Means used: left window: 26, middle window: 27.6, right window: 29.8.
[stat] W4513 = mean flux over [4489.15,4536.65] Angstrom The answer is 28.5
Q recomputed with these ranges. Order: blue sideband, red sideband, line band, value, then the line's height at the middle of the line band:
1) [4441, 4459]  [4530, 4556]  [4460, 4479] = 0.39 Angstrom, 27.3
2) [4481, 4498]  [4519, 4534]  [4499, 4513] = -1.47 Angstrom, 27.7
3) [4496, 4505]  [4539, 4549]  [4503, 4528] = -0.20 Angstrom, 29.1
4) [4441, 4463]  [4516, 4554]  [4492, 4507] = -0.97 Angstrom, 27.5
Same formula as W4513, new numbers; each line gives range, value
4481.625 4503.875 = 28.3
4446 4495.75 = 27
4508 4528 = 28.9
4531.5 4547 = 28.6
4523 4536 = 27.4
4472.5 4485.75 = 27.7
